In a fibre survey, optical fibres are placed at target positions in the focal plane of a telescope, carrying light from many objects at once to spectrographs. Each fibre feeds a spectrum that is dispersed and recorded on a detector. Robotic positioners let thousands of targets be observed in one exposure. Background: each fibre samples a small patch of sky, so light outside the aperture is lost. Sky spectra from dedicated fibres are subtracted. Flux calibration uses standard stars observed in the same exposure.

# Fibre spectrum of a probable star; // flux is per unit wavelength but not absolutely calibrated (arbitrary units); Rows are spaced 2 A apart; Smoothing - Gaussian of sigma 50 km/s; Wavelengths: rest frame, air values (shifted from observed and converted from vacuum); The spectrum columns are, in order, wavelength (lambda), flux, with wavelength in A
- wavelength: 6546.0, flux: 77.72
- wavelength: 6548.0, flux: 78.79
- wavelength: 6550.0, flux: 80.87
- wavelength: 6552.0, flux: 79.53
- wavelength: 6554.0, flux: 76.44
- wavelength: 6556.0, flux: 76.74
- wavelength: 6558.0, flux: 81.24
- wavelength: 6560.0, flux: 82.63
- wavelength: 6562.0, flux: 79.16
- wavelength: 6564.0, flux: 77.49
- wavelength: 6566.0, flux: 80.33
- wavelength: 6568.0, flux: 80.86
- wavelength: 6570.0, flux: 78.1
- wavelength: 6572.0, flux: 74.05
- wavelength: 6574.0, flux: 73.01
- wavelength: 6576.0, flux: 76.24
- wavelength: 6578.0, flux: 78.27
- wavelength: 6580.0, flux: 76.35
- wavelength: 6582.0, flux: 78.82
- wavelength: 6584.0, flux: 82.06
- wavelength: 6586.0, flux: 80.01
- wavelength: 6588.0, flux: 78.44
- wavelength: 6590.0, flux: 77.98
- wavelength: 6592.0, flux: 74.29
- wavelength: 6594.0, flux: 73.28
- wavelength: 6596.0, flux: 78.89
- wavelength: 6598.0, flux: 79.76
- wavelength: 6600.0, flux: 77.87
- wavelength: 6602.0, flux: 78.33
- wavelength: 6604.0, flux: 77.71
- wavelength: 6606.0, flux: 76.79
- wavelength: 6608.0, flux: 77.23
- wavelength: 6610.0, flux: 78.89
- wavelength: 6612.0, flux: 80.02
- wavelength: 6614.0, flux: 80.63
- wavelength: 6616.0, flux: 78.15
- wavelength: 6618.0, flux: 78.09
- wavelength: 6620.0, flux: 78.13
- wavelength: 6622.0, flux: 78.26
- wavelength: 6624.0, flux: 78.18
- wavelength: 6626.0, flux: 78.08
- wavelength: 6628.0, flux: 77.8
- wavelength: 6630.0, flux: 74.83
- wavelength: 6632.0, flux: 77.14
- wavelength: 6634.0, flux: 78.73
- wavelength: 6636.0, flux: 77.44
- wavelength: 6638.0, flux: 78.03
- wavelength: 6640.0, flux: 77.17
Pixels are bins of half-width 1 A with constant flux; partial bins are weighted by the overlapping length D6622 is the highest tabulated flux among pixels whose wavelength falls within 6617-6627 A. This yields 78.26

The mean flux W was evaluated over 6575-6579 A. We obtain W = 77.3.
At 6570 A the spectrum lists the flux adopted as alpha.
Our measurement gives 78.1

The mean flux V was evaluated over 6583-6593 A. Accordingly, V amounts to 78.6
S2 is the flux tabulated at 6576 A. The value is 76.24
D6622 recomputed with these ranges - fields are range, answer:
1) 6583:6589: 82.06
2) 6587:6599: 79.76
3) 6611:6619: 80.63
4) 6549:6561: 82.63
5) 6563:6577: 80.86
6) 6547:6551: 80.87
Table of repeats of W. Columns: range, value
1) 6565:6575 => 77.3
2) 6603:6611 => 77.7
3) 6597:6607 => 78.1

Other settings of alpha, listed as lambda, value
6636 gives 77.44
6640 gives 77.17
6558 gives 81.24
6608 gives 77.23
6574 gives 73.01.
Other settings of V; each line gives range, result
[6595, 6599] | 79.3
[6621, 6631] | 77.4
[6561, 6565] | 78.3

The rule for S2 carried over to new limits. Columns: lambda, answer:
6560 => 82.63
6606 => 76.79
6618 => 78.09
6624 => 78.18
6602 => 78.33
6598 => 79.76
